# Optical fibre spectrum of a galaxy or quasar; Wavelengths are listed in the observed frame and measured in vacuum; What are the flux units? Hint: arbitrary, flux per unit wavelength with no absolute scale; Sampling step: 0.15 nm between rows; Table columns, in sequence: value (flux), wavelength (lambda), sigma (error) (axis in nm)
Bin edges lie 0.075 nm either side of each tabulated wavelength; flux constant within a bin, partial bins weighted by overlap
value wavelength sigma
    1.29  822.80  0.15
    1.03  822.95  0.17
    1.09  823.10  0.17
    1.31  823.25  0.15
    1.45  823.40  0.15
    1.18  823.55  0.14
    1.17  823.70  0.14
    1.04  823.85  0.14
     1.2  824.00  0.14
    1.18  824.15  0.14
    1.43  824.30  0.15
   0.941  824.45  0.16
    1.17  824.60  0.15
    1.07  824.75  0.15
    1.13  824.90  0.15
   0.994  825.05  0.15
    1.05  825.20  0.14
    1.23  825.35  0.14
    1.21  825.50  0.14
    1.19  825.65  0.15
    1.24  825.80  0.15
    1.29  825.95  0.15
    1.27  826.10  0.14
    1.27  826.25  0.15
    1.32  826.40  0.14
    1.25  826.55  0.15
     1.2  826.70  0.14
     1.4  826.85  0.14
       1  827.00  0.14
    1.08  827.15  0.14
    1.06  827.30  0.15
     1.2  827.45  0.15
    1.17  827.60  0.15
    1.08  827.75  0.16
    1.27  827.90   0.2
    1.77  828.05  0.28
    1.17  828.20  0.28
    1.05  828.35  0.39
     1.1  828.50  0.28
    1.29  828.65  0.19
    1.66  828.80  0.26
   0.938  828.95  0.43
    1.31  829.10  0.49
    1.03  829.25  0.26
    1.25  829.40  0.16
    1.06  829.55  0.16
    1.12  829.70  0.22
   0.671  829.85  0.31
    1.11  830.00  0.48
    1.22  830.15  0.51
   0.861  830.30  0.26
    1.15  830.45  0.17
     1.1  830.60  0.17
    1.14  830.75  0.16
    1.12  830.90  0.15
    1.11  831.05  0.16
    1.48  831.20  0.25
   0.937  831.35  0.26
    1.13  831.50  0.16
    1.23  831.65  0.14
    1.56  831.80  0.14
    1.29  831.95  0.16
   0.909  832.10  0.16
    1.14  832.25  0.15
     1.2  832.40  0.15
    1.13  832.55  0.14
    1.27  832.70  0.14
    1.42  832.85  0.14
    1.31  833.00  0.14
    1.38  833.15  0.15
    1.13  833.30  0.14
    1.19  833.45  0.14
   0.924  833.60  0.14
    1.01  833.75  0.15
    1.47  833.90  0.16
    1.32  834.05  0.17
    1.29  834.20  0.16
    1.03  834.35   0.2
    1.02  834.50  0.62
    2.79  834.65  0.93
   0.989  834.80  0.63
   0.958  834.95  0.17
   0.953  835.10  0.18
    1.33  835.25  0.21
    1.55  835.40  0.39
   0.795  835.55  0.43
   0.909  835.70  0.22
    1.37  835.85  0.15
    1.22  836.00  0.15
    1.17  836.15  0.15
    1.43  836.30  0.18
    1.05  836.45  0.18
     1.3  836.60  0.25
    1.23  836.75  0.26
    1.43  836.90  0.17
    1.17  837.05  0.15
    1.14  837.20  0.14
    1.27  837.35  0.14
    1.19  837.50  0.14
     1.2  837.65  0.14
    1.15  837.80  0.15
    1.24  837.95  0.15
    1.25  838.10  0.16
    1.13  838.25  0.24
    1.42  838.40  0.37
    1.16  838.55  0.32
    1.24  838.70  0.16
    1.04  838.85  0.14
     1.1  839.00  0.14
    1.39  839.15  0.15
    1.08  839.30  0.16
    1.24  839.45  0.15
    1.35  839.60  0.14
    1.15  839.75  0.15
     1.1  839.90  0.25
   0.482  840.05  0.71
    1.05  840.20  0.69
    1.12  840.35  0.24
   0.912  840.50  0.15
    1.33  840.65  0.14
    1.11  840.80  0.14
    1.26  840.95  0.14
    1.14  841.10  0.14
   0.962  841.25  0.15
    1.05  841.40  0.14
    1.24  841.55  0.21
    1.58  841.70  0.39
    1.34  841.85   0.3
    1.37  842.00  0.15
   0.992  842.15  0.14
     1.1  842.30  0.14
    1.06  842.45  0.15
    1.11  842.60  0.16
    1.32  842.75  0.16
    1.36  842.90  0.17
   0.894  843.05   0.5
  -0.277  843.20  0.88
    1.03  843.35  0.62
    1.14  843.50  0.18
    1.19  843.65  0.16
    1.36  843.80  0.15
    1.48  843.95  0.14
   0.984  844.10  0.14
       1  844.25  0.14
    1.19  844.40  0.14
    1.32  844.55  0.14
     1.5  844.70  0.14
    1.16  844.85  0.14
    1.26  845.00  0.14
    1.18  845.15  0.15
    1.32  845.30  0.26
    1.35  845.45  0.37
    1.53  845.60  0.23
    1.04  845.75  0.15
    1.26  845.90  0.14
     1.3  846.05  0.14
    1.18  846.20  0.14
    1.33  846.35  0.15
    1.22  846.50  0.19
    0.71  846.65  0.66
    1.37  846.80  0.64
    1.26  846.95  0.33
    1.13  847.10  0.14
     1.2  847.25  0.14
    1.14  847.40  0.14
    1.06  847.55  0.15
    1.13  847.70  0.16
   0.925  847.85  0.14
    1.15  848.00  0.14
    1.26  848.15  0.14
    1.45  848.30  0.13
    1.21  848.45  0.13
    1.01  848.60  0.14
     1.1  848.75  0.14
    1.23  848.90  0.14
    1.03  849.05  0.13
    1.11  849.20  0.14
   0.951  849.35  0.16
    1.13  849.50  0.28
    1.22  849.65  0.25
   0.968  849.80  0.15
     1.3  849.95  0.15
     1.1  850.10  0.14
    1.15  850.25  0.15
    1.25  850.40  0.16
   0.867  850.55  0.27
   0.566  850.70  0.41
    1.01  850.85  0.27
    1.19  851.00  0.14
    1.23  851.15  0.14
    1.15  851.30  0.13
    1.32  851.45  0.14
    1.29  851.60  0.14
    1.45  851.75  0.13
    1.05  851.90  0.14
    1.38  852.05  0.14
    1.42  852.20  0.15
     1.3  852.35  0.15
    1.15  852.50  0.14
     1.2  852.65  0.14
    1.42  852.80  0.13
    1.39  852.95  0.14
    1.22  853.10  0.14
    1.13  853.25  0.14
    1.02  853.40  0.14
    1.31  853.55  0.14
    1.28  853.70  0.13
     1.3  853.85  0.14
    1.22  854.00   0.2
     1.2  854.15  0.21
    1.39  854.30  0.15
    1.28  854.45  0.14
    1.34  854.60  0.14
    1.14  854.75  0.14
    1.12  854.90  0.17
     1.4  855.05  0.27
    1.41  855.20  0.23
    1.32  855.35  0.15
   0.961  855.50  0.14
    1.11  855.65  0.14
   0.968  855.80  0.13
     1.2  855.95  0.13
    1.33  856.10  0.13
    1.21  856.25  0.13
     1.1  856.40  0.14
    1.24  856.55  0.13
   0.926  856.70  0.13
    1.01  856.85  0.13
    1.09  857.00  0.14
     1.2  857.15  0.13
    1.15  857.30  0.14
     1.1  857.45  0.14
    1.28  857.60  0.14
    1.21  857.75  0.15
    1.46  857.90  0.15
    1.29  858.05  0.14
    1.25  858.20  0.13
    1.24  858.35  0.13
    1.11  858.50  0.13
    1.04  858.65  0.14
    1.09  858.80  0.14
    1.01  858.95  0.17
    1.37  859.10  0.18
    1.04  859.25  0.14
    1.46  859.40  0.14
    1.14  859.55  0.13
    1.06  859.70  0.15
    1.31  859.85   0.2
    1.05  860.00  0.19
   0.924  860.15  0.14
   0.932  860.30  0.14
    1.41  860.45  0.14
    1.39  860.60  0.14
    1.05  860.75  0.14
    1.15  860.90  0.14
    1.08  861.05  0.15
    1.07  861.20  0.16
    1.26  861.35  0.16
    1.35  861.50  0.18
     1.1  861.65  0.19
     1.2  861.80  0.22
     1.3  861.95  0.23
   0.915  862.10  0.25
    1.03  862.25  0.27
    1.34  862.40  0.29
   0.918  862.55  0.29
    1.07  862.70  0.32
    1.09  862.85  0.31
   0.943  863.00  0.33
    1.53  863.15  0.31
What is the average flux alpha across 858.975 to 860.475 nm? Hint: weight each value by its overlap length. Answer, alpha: 1.16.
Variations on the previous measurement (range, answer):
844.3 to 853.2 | 1.19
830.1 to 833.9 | 1.18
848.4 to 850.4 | 1.12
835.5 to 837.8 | 1.19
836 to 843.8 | 1.15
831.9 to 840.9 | 1.2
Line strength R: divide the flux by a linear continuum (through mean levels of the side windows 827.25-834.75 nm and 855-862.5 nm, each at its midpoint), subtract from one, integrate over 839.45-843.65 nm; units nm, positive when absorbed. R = 0.38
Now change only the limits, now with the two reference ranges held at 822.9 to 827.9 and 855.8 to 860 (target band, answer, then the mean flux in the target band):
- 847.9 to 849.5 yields 0.04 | 1.15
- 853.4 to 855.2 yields -0.14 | 1.27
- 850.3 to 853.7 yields -0.06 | 1.2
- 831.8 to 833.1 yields -0.06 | 1.23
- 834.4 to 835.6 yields -0.13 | 1.3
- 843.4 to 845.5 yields -0.11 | 1.24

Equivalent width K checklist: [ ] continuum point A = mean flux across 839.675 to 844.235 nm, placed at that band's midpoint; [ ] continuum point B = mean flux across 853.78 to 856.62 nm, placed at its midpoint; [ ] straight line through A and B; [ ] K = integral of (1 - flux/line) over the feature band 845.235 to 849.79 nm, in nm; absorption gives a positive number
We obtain -0.10 nm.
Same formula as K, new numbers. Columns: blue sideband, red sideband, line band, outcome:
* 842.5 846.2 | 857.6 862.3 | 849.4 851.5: 0.13 nm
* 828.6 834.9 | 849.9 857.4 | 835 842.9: 0.15 nm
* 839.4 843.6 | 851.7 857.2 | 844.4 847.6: -0.27 nm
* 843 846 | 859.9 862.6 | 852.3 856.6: -0.32 nm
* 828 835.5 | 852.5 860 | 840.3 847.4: 0.21 nm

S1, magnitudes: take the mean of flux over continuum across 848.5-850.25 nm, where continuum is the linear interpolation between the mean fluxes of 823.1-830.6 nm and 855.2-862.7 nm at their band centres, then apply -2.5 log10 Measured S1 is 0.05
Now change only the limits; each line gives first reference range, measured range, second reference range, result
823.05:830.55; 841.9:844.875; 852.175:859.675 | 0.075 mag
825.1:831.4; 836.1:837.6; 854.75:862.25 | -0.057 mag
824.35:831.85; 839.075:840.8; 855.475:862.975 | 0.053 mag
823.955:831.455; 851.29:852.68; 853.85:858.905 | -0.078 mag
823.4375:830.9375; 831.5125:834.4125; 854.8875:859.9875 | -0.044 mag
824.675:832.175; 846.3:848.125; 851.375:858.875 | 0.065 mag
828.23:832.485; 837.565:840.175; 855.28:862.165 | -0.005 mag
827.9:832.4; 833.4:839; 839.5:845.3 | -0.066 mag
